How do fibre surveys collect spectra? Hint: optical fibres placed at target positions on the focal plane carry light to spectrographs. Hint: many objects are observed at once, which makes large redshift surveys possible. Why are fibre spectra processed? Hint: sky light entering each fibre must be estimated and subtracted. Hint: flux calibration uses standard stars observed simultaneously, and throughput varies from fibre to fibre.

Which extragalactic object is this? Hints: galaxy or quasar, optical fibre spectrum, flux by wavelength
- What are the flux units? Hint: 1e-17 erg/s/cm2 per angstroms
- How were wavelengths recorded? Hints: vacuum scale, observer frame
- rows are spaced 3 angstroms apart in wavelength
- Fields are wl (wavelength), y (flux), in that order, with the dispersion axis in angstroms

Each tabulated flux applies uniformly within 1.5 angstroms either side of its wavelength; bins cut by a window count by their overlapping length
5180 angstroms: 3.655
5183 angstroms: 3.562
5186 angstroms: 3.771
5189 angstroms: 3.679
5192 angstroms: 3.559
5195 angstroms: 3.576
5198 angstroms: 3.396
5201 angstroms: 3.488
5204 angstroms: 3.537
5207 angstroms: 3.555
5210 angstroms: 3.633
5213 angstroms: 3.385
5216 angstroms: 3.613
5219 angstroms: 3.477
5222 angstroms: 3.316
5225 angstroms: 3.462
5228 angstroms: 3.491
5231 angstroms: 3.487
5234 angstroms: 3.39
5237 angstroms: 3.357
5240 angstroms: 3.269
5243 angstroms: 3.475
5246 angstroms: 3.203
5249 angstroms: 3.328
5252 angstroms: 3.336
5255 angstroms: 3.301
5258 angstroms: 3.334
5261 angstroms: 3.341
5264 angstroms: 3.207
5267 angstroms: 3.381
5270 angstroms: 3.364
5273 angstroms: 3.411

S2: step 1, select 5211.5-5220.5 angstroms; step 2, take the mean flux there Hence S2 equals 3.49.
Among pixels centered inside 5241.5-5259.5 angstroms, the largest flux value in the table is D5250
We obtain 3.475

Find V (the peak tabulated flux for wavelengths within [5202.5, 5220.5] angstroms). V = 3.633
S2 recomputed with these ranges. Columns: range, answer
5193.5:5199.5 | 3.49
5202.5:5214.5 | 3.53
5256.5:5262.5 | 3.34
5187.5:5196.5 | 3.6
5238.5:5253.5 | 3.32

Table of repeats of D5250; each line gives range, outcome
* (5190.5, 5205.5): 3.576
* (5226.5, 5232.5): 3.491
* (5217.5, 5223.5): 3.477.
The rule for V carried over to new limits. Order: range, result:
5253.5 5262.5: 3.341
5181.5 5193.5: 3.771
